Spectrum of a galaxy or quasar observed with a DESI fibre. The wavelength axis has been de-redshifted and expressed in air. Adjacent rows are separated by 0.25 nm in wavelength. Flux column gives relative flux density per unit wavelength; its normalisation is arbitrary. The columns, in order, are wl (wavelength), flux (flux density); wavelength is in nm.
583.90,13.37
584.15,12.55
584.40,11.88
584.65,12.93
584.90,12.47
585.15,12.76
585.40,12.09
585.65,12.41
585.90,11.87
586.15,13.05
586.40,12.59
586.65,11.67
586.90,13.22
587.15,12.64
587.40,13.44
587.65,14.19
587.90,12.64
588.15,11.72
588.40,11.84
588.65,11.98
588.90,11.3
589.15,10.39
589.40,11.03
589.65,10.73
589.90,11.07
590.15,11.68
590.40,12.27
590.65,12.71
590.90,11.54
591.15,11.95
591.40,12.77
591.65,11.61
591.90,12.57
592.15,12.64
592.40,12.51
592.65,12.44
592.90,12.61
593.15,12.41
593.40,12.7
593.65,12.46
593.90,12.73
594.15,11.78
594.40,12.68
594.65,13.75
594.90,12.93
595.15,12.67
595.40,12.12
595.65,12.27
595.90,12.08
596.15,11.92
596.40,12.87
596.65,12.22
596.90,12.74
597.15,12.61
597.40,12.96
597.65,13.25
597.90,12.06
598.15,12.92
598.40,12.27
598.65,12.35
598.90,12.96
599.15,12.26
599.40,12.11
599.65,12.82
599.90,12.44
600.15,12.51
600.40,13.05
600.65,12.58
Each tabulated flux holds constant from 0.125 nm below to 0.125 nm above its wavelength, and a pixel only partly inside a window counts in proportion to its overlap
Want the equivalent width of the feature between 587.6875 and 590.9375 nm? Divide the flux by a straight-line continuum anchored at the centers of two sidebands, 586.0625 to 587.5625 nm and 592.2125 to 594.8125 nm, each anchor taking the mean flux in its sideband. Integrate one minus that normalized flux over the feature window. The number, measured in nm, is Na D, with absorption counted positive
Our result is 0.27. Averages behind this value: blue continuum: 12.8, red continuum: 12.6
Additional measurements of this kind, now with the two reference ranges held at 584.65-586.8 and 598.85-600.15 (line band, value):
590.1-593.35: 0.04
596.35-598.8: -0.03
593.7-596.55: -0.01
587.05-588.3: -0.05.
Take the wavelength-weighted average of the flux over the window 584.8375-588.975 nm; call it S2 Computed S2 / 12.5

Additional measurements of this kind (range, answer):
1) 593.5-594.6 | 12.5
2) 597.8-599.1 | 12.5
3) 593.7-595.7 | 12.6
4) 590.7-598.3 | 12.5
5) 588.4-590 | 11.1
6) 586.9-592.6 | 12.1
